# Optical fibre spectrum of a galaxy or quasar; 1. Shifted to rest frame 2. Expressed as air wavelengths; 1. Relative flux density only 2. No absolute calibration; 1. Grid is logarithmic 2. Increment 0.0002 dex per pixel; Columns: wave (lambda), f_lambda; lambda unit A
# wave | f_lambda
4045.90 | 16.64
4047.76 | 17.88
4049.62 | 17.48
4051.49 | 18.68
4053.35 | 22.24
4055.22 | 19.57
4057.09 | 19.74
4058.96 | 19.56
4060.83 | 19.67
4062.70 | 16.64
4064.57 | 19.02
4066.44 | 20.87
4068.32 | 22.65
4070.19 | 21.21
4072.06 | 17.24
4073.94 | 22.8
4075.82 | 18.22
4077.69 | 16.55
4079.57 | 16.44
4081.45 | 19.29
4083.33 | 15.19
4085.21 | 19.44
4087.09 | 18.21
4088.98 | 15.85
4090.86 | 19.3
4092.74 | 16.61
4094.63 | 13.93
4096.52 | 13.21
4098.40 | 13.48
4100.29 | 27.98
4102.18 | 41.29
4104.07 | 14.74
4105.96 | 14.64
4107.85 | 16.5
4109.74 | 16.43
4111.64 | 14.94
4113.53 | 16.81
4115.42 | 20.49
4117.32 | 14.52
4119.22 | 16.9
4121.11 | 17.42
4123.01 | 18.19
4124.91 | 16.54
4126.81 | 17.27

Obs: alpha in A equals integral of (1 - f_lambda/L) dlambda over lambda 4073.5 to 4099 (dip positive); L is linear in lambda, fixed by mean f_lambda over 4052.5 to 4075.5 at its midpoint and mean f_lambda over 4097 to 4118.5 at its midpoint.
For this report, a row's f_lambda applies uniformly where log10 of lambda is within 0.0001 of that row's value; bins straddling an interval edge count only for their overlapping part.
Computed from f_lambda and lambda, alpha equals 3.4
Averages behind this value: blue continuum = 20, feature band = 17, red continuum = 19.1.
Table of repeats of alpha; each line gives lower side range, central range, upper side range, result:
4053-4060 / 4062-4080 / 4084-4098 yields -0.7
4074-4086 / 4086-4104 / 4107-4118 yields -2.5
